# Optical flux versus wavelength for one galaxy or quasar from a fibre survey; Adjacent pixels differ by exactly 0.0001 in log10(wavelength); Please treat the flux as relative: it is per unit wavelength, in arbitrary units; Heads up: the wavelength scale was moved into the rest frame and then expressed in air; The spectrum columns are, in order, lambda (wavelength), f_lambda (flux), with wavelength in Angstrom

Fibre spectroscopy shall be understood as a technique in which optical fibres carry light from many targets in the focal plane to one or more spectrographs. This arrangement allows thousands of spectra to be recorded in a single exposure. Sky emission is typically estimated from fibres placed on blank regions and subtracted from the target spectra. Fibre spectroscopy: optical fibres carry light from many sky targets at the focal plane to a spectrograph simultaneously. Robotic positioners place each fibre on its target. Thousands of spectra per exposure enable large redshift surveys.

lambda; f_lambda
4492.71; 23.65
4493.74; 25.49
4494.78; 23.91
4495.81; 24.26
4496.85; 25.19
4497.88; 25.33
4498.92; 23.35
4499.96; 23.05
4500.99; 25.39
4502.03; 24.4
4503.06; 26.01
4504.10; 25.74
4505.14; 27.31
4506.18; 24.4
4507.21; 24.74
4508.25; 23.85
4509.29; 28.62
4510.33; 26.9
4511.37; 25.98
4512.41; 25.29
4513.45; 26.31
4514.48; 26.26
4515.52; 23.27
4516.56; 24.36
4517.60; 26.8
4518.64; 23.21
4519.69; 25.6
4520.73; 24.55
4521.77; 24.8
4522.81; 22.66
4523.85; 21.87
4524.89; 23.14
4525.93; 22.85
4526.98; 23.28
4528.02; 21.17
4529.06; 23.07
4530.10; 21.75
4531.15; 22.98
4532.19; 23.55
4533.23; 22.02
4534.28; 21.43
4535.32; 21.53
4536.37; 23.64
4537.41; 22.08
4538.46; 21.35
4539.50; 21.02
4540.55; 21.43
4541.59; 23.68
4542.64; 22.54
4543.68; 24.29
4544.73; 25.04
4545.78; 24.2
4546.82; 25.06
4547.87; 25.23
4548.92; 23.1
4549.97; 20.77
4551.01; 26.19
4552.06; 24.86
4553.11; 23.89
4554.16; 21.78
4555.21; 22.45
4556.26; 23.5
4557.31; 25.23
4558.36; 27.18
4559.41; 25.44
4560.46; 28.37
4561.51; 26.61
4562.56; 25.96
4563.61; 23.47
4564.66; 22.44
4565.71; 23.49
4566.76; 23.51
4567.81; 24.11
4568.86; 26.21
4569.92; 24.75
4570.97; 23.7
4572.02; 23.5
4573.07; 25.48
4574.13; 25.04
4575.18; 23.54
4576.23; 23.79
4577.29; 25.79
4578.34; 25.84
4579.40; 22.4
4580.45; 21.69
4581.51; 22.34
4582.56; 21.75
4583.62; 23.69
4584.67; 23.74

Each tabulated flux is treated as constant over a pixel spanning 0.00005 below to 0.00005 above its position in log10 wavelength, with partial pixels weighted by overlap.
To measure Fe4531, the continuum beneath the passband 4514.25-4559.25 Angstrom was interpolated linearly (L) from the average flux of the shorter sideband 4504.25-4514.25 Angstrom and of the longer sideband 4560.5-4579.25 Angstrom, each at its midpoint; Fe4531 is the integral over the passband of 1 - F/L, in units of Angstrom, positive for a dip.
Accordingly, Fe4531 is 3.33 Angstrom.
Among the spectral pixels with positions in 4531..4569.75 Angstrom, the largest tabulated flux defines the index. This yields 28.37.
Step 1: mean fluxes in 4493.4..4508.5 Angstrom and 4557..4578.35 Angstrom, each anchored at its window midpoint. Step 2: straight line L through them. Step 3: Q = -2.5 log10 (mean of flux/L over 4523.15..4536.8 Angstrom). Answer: 0.11 mag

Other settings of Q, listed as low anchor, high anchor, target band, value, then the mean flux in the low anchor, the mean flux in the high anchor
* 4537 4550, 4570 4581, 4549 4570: -0.04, 23.1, 24.1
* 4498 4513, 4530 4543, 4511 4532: -0.01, 25.4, 22.2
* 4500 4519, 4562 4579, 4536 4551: 0.07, 25.5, 24.4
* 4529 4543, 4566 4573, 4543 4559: -0.04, 22.3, 24.4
